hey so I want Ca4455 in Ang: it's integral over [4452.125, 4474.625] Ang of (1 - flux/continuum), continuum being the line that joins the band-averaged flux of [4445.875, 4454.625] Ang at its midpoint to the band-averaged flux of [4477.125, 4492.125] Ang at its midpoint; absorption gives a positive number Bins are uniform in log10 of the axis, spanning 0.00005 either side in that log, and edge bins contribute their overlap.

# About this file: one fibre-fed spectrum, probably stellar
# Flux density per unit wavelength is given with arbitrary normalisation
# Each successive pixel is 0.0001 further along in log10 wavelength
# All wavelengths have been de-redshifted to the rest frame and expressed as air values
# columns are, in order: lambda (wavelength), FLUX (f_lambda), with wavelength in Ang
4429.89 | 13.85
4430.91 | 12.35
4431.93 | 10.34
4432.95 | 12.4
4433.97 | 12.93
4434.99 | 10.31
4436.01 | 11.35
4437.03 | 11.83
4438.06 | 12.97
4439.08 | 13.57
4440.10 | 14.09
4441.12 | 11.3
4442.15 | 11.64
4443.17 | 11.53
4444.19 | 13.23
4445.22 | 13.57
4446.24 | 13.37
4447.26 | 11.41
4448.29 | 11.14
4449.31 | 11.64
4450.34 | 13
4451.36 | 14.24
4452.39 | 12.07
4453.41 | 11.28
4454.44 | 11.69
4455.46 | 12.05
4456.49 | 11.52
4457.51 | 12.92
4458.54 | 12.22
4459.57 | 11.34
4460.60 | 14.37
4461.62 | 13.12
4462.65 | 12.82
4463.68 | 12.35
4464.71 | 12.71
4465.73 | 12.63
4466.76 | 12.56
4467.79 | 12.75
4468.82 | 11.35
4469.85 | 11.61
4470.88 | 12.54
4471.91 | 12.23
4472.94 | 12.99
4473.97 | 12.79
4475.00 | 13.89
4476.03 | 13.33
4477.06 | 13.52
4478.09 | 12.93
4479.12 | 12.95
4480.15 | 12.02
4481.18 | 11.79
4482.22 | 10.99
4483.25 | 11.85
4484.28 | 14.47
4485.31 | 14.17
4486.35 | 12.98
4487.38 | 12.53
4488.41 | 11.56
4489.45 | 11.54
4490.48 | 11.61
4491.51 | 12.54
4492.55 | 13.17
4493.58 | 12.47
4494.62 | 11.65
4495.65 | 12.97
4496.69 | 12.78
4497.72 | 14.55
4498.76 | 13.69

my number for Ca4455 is -0.1 Ang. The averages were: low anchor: 12.2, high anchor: 12.5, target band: 12.4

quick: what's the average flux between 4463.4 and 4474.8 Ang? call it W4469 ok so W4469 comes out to 12.5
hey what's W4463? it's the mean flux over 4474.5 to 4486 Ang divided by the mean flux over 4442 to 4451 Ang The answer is 1.0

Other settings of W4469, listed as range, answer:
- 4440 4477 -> 12.5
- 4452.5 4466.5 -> 12.4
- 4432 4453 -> 12.3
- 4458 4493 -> 12.6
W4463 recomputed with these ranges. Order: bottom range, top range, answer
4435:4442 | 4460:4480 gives 1.04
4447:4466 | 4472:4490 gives 1.03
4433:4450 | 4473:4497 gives 1.03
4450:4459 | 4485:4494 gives 1.01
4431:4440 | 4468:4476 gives 1.04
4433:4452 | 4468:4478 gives 1.03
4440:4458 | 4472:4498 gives 1.03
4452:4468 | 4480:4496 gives 1.00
